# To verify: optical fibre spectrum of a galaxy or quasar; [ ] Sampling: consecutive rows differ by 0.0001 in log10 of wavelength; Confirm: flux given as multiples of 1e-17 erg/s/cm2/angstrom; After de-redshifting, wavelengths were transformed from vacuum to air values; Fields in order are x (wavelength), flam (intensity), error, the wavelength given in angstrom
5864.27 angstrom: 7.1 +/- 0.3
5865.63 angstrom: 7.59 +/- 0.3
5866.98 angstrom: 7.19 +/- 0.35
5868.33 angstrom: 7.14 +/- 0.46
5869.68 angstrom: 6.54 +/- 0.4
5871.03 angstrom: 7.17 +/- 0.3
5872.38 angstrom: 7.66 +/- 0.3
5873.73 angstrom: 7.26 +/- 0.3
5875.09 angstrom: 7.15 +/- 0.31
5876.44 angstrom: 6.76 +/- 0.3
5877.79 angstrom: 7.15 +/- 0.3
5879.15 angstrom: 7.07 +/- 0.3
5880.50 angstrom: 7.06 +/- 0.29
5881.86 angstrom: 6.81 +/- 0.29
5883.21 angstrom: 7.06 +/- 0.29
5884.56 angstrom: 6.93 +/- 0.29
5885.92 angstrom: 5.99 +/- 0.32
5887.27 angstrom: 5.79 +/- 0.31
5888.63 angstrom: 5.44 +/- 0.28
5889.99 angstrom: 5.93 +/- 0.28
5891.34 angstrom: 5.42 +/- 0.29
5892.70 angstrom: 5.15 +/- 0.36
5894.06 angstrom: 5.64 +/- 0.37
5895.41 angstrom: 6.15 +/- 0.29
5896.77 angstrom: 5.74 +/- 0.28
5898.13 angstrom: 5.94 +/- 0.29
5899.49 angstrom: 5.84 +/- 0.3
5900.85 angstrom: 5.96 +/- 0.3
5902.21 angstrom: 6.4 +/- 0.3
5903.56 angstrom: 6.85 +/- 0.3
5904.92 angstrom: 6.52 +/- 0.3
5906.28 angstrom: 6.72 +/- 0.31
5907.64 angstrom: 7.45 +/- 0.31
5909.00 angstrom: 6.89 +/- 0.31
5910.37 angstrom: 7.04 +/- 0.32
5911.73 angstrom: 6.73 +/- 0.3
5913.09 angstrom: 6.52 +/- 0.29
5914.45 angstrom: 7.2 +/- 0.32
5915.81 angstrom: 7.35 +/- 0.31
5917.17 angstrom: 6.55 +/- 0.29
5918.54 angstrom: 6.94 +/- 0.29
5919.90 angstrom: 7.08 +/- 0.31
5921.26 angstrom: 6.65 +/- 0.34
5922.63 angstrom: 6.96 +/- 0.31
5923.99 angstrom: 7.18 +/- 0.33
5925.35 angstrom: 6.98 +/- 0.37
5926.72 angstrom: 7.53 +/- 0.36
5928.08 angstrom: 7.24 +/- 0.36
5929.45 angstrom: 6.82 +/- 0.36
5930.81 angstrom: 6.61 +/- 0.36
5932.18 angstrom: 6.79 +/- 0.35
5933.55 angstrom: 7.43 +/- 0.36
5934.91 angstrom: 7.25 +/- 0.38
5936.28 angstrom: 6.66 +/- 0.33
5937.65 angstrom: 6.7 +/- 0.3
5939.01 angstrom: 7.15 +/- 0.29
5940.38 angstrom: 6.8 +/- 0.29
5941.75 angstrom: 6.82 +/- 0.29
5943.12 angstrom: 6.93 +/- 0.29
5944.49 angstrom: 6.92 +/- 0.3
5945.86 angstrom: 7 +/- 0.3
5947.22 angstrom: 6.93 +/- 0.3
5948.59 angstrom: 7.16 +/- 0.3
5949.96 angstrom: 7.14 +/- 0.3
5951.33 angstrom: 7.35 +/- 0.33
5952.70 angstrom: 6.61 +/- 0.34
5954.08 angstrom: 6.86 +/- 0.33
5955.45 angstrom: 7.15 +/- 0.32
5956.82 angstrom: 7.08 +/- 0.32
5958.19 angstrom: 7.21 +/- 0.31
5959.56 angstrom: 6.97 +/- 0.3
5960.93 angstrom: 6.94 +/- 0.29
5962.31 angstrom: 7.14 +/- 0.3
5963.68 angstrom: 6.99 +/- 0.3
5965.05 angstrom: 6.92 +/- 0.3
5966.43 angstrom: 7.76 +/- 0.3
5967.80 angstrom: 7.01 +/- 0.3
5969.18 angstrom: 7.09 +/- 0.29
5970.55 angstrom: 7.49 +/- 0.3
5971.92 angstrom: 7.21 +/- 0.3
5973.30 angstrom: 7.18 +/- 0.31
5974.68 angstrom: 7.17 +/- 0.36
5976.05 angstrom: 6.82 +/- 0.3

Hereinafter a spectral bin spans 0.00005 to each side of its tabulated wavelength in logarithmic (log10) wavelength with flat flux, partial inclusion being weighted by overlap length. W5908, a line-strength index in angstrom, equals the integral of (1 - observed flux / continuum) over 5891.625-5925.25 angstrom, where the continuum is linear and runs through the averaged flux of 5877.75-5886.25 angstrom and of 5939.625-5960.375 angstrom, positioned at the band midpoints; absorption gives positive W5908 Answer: 1.8 angstrom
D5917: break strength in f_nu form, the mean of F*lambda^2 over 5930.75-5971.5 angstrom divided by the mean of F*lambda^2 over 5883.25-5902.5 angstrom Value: 1.2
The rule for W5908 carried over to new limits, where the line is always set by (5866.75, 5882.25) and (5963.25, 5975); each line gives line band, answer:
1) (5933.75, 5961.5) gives 0.7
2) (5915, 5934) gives 0.4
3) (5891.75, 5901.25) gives 1.8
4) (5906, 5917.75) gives 0.3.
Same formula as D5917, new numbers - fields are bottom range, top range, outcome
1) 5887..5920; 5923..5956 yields 1.11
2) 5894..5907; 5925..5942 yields 1.14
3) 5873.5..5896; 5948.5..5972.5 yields 1.14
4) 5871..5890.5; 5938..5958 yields 1.06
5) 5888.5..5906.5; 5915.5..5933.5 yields 1.18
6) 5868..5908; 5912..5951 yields 1.09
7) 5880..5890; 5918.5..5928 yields 1.12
